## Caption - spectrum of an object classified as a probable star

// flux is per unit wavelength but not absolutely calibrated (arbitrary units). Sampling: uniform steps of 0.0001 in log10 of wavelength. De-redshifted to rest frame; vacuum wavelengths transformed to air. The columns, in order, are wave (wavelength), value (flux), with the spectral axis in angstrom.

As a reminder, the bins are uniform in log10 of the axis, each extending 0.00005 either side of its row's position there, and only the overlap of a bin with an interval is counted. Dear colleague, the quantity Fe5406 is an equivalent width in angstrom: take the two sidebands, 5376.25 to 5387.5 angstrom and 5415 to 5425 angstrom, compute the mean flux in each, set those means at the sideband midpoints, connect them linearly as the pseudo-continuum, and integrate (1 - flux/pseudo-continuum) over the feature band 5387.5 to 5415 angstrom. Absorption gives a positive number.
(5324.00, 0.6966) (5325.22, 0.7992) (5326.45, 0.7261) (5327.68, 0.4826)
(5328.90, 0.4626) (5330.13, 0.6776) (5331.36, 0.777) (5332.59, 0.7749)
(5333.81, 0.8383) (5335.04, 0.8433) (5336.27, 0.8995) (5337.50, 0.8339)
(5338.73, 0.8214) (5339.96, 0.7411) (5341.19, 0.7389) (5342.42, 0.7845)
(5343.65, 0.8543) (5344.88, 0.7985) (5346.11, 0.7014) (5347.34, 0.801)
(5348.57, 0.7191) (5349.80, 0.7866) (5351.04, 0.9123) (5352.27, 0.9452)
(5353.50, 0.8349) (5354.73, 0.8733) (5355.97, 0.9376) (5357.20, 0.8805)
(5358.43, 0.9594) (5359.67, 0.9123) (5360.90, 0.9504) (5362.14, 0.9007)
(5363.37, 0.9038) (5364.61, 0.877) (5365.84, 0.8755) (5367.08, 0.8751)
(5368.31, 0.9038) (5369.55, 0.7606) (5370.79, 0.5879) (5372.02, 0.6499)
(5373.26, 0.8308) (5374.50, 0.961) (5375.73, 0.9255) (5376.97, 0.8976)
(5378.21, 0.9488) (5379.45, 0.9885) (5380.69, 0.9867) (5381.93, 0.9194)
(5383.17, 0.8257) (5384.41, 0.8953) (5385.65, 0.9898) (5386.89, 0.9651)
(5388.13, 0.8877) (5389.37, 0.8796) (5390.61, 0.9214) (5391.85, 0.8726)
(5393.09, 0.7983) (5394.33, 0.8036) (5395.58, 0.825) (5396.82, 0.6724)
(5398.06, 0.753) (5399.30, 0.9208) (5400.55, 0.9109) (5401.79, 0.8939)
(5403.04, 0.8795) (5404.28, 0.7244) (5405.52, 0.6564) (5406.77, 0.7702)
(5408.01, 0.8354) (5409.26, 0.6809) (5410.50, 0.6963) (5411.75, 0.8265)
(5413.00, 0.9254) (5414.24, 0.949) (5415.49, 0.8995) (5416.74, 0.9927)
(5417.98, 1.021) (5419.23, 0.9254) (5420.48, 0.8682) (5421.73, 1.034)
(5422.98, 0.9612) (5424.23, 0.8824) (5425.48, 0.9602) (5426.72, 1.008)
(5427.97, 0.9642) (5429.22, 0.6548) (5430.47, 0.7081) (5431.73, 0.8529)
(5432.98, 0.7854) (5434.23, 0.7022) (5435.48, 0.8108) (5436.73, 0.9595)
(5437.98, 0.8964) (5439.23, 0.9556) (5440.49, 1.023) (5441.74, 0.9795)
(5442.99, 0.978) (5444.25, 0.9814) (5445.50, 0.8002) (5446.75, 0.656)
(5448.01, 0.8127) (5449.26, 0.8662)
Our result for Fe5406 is 3.5 angstrom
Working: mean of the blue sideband 0.934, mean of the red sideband 0.948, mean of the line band 0.823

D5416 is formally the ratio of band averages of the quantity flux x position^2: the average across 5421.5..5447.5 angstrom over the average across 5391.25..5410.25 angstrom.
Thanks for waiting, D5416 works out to 1.1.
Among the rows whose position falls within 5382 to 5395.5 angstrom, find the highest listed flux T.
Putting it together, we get 0.9898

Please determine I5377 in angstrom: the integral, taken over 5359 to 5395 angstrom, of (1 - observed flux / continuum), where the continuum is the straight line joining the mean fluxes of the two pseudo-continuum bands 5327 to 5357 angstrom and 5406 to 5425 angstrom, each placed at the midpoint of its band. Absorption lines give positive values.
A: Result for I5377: -2.0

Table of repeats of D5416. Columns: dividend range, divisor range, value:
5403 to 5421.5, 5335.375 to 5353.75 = 1.07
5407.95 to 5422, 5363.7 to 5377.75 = 1.08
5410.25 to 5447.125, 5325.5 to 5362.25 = 1.14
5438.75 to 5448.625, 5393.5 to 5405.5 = 1.12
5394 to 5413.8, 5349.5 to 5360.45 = 0.91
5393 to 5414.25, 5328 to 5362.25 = 1.01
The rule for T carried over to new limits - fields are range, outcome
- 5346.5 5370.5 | 0.9594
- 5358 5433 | 1.034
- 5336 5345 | 0.8995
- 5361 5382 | 0.9885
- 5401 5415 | 0.949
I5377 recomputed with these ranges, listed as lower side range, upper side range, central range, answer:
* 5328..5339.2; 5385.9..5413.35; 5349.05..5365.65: -2.4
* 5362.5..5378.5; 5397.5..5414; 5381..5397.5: -0.8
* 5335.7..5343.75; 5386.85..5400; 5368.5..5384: -0.5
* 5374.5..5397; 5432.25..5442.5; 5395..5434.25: 1.9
